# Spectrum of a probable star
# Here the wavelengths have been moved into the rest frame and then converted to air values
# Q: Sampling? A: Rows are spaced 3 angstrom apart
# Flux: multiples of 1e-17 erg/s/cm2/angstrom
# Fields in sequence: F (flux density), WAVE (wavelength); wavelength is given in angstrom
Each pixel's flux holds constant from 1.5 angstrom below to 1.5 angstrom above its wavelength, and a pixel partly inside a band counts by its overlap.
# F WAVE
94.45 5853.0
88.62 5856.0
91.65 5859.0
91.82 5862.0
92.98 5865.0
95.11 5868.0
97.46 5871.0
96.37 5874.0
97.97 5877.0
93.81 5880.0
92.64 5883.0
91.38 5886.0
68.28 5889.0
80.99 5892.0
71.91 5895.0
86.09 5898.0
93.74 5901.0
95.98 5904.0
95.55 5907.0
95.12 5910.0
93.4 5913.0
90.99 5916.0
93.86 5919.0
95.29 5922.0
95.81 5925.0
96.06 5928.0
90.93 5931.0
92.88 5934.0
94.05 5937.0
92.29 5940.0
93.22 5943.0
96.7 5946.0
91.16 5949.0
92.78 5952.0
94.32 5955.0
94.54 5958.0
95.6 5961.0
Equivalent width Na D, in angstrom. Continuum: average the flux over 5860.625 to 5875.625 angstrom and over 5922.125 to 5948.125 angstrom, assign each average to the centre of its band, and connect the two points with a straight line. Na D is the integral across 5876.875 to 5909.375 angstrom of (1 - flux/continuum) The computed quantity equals 2.3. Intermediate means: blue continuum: 94.8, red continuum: 94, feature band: 87.8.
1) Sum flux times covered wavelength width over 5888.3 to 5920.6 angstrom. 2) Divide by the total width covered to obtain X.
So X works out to 88.3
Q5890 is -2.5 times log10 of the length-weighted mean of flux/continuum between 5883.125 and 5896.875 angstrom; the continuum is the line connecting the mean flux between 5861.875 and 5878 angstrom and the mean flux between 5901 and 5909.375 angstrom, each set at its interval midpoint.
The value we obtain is 0.194 mag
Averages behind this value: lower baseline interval 95.5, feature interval 79.8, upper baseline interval 95.3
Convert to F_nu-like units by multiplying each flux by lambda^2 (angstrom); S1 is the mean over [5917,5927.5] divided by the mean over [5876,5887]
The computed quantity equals 1.02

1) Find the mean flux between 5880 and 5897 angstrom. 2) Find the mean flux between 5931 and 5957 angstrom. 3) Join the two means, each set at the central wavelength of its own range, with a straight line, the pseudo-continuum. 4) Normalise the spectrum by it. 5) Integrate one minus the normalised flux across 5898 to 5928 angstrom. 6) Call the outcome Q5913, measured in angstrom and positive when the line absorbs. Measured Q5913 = -2.4 angstrom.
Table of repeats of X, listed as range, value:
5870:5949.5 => 91.6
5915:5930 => 94.4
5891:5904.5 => 85.2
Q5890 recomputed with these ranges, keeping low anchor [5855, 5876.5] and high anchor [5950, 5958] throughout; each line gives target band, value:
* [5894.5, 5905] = 0.069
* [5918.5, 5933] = -0.008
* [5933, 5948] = -0.002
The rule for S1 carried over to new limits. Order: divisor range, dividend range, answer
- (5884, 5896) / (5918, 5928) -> 1.22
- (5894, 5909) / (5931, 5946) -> 1.06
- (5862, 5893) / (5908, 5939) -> 1.05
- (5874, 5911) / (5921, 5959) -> 1.07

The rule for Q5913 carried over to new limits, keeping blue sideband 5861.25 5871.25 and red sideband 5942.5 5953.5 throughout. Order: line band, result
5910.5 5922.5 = 0.0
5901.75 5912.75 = -0.2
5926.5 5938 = 0.0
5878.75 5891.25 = 1.1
